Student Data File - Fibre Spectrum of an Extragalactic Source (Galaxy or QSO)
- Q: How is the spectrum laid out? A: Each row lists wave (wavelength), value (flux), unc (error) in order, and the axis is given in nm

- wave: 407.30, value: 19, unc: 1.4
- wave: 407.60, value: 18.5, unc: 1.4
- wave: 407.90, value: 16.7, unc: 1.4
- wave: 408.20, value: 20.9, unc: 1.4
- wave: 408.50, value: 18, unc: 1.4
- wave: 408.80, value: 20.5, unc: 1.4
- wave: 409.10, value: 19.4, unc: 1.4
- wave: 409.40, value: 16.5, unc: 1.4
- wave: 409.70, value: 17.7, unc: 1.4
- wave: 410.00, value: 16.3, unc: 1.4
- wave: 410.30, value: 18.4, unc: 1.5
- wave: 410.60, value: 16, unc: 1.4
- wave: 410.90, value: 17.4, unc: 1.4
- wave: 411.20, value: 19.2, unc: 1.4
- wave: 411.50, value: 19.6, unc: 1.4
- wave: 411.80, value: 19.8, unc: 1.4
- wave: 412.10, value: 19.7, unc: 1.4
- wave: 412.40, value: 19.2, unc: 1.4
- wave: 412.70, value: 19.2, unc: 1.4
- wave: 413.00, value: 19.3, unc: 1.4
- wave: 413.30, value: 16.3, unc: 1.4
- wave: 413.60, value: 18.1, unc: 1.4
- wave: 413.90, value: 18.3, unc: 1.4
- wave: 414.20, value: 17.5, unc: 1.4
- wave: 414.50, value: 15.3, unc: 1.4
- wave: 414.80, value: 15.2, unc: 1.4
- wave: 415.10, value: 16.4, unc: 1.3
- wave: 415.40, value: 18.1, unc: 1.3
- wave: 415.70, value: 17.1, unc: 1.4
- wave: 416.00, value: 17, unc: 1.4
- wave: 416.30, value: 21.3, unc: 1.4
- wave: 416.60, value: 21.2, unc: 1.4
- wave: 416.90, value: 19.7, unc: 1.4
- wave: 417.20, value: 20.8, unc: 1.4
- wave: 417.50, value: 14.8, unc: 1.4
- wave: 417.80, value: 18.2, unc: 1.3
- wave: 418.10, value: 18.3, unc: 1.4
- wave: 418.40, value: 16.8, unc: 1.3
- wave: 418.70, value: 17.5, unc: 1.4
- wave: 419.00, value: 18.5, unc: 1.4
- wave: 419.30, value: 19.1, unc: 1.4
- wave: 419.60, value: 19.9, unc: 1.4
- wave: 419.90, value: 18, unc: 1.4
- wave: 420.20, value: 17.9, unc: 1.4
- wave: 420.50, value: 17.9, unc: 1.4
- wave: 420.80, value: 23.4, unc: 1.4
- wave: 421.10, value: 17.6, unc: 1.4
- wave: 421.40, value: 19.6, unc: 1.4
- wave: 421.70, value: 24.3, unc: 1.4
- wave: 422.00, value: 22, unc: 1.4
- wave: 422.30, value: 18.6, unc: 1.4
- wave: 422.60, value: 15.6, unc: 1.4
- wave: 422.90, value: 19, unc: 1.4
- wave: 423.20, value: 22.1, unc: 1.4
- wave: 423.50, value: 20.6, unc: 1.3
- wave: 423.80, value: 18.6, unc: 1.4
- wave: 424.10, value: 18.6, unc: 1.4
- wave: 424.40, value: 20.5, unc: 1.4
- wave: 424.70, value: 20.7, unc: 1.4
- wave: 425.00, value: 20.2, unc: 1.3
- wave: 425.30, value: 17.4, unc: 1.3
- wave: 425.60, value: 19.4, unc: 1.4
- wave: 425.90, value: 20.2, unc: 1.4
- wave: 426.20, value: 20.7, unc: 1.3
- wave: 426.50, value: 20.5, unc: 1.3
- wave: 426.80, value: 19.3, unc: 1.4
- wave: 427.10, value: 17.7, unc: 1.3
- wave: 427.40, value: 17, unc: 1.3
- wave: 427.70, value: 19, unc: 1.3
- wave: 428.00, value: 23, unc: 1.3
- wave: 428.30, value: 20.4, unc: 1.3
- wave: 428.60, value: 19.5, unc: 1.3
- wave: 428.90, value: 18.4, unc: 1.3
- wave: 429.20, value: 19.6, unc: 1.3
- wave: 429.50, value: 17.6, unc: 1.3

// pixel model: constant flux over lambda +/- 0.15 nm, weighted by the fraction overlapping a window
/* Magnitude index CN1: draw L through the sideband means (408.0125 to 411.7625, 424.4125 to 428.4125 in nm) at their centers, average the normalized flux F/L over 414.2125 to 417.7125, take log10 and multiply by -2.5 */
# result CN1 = 0.06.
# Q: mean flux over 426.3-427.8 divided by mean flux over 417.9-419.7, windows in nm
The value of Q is 1.02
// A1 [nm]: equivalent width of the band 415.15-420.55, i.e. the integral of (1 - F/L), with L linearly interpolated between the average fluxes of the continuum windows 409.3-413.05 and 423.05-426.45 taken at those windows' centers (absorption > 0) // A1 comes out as 0.19 nm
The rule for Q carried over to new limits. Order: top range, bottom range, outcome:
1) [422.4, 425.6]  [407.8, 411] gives 1.07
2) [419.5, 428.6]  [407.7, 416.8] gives 1.08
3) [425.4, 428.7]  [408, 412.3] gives 1.06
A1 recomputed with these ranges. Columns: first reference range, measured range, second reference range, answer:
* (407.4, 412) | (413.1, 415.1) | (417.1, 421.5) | 0.17 nm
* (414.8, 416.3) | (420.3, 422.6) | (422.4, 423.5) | -0.17 nm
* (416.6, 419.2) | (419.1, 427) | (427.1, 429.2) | -0.34 nm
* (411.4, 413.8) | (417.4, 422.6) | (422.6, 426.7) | 0.13 nm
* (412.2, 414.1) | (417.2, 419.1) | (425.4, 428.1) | 0.12 nm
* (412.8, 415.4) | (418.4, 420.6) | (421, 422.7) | 0.08 nm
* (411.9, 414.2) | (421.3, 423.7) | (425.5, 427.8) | -0.15 nm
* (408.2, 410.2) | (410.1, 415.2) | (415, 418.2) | 0.12 nm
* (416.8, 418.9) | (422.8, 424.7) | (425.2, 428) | -0.11 nm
